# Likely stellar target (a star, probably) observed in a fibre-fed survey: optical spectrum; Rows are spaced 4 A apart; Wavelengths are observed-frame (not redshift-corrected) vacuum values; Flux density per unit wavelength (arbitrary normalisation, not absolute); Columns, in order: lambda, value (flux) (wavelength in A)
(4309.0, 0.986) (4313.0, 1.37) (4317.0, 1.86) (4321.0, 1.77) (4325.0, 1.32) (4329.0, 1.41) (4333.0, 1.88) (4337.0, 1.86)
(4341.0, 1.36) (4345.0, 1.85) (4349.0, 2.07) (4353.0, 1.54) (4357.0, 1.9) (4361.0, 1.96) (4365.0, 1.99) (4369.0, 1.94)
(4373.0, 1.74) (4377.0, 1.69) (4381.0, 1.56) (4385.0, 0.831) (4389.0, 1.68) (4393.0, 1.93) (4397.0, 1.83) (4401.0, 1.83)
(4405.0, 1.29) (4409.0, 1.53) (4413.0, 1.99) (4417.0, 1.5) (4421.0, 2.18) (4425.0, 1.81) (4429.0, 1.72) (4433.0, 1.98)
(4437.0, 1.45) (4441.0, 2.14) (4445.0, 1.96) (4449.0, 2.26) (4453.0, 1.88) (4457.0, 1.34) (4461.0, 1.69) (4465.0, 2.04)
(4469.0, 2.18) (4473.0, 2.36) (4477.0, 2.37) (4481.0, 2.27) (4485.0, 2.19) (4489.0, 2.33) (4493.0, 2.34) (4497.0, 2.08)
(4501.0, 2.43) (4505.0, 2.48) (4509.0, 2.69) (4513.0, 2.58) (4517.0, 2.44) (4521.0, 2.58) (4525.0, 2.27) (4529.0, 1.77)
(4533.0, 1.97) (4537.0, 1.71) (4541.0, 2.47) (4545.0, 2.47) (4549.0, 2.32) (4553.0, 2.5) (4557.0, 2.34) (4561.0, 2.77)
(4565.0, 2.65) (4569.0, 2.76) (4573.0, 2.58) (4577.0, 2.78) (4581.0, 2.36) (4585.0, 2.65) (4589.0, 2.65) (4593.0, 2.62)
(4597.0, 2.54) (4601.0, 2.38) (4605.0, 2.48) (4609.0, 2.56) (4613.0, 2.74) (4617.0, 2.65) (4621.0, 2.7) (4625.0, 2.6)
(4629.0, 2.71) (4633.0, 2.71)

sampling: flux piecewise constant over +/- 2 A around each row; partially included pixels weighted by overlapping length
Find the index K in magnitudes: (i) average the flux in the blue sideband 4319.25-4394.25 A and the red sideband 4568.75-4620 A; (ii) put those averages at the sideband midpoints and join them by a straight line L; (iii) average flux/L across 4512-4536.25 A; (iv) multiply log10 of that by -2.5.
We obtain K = 0.046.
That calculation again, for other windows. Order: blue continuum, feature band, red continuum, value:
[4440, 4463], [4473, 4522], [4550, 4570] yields -0.11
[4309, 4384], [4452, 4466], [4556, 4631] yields 0.23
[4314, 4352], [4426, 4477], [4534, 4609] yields 0.09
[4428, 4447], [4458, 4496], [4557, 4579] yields -0.03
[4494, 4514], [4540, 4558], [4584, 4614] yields 0.04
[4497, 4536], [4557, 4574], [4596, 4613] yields -0.10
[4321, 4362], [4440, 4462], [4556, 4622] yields 0.12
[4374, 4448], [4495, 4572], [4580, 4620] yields -0.05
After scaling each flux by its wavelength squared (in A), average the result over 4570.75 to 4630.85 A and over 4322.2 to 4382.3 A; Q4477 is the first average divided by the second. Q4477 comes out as 1.67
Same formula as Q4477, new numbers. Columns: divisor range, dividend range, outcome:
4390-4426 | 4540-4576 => 1.55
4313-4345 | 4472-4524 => 1.58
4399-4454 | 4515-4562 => 1.32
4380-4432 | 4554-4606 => 1.66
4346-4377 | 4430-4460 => 1.03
